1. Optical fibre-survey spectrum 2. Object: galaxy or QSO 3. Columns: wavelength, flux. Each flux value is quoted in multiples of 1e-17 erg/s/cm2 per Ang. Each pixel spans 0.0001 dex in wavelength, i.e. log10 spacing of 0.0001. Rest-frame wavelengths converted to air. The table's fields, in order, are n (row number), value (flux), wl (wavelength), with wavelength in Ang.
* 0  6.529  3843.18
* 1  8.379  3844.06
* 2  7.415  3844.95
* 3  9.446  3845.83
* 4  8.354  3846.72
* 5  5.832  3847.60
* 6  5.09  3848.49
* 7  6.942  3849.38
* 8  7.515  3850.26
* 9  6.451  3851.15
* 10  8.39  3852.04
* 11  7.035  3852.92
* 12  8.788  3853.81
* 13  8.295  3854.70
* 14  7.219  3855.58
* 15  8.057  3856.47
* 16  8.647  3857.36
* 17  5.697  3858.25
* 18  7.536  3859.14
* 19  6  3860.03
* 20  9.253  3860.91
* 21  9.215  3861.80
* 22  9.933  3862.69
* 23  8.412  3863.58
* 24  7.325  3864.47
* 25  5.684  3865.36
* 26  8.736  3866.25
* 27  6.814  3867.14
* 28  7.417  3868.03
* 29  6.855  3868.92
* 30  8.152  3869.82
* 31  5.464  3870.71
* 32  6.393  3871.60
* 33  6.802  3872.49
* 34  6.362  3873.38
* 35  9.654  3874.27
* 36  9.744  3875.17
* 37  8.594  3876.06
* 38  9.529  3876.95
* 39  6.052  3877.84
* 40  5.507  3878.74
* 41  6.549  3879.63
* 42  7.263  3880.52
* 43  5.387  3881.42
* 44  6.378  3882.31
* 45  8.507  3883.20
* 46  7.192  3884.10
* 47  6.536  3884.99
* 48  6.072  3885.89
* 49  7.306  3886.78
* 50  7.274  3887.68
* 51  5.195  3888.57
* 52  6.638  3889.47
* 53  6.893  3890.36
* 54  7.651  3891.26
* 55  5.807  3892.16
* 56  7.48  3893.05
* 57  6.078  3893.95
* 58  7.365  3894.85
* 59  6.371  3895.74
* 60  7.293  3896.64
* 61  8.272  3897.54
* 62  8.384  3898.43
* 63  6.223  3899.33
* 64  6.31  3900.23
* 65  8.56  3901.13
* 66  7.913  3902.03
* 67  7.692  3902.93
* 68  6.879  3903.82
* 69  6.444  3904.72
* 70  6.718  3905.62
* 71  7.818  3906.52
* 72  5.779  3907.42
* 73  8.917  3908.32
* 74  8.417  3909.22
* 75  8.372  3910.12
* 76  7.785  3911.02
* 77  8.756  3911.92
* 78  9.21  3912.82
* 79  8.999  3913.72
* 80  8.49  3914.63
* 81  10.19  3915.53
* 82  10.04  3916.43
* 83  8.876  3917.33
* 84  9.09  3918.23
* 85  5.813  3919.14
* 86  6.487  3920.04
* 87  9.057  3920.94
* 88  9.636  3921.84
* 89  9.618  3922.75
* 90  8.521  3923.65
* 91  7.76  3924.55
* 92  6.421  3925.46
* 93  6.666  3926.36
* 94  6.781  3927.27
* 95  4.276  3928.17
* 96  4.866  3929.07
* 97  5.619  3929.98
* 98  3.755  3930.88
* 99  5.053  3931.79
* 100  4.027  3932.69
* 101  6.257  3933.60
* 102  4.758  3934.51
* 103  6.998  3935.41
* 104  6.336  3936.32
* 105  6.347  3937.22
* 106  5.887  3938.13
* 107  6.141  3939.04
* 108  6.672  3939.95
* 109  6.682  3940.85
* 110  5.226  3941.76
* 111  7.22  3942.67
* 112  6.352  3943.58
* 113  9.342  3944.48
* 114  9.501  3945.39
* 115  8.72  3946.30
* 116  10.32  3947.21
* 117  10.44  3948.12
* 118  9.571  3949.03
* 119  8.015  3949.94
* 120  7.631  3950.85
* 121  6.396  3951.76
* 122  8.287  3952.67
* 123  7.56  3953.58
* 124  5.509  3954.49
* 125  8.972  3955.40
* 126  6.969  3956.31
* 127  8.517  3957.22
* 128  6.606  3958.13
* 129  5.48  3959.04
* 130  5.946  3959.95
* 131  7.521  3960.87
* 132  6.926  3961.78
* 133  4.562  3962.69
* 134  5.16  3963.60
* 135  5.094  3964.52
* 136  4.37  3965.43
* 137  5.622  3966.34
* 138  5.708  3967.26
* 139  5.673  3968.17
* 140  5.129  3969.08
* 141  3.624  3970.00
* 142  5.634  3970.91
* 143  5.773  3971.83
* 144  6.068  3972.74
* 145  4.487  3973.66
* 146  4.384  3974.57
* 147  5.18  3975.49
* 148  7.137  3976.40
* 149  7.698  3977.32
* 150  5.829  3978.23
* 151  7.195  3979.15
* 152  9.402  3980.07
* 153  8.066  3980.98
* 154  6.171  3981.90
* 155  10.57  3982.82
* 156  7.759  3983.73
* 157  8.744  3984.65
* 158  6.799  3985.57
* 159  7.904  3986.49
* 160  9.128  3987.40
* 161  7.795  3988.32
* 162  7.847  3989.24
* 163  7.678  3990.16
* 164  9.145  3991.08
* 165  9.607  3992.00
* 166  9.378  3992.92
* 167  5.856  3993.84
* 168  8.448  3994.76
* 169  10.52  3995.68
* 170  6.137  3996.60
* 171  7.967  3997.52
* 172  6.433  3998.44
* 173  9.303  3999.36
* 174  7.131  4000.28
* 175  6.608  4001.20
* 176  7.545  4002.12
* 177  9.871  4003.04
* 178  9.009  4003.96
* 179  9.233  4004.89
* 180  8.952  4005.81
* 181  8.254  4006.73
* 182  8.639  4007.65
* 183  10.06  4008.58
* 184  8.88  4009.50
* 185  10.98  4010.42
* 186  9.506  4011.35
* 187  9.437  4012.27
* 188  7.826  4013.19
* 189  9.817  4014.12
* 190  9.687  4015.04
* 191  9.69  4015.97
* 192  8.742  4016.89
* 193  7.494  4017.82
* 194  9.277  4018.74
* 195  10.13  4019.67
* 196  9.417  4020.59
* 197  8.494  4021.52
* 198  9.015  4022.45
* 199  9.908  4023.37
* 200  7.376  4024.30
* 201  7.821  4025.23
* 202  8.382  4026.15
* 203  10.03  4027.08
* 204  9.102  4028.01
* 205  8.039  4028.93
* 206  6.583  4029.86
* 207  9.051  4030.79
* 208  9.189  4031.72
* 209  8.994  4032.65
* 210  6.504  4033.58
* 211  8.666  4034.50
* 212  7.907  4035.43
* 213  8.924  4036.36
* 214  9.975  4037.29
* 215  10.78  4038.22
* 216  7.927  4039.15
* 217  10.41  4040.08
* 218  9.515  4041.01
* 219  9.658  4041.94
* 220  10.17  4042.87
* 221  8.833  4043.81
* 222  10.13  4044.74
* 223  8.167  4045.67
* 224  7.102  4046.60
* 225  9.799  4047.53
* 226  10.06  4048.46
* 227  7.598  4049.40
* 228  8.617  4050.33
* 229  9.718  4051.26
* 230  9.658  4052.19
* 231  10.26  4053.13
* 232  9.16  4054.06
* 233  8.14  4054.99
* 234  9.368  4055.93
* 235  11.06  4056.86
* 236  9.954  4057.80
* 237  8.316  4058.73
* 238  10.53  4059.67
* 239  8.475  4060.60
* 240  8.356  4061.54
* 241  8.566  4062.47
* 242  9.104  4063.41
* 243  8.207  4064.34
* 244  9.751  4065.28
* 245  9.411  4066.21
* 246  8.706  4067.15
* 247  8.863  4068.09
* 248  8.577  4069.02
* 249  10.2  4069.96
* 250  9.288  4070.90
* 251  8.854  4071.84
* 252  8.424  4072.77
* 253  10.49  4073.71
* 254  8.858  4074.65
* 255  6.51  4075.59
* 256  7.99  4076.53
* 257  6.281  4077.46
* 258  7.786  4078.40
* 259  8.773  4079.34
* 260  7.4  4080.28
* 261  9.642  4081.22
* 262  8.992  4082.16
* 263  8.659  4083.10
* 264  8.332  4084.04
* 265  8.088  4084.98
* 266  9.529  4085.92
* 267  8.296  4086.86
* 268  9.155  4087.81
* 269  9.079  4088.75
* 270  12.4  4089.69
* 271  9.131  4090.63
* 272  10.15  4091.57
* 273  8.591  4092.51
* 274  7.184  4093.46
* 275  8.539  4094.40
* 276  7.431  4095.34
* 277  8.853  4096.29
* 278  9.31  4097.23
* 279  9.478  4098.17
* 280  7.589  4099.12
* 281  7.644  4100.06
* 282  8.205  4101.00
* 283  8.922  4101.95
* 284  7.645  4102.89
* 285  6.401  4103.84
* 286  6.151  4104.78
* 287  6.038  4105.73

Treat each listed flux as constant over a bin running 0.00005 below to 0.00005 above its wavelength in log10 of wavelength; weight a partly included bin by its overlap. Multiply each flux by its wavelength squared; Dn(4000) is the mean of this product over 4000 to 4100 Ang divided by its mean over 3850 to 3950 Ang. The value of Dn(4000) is 1.30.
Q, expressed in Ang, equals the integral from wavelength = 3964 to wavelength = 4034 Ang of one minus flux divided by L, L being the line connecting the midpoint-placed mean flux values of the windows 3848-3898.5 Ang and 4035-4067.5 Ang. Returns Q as 6.2 Ang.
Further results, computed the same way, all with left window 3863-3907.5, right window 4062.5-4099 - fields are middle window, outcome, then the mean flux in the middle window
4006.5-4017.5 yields -1.5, 9.29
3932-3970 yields 4.7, 6.74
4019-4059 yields -2.8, 9.03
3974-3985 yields 0.9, 7.3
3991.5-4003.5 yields 0.0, 8.07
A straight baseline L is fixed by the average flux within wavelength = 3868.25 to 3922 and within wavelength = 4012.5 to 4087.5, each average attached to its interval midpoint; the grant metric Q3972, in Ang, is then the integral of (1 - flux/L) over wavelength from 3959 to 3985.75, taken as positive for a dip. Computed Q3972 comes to 6.3 Ang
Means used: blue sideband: 7.48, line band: 6.26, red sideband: 8.89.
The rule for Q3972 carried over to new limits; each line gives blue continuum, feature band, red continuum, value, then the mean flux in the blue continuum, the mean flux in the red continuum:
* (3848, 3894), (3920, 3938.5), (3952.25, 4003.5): 1.85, 7.27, 7.05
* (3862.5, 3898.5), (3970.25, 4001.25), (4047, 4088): 2.66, 7.17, 8.9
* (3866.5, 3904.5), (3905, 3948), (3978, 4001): 0.70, 7.12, 8.04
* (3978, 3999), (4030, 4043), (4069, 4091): -0.92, 8.04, 8.78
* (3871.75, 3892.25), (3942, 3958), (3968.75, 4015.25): -1.19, 7.09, 7.85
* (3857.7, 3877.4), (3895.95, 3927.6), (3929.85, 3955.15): -2.87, 7.71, 6.99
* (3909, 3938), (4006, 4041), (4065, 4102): -3.32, 7.26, 8.73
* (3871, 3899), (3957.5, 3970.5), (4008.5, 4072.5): 4.06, 7.1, 9.07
